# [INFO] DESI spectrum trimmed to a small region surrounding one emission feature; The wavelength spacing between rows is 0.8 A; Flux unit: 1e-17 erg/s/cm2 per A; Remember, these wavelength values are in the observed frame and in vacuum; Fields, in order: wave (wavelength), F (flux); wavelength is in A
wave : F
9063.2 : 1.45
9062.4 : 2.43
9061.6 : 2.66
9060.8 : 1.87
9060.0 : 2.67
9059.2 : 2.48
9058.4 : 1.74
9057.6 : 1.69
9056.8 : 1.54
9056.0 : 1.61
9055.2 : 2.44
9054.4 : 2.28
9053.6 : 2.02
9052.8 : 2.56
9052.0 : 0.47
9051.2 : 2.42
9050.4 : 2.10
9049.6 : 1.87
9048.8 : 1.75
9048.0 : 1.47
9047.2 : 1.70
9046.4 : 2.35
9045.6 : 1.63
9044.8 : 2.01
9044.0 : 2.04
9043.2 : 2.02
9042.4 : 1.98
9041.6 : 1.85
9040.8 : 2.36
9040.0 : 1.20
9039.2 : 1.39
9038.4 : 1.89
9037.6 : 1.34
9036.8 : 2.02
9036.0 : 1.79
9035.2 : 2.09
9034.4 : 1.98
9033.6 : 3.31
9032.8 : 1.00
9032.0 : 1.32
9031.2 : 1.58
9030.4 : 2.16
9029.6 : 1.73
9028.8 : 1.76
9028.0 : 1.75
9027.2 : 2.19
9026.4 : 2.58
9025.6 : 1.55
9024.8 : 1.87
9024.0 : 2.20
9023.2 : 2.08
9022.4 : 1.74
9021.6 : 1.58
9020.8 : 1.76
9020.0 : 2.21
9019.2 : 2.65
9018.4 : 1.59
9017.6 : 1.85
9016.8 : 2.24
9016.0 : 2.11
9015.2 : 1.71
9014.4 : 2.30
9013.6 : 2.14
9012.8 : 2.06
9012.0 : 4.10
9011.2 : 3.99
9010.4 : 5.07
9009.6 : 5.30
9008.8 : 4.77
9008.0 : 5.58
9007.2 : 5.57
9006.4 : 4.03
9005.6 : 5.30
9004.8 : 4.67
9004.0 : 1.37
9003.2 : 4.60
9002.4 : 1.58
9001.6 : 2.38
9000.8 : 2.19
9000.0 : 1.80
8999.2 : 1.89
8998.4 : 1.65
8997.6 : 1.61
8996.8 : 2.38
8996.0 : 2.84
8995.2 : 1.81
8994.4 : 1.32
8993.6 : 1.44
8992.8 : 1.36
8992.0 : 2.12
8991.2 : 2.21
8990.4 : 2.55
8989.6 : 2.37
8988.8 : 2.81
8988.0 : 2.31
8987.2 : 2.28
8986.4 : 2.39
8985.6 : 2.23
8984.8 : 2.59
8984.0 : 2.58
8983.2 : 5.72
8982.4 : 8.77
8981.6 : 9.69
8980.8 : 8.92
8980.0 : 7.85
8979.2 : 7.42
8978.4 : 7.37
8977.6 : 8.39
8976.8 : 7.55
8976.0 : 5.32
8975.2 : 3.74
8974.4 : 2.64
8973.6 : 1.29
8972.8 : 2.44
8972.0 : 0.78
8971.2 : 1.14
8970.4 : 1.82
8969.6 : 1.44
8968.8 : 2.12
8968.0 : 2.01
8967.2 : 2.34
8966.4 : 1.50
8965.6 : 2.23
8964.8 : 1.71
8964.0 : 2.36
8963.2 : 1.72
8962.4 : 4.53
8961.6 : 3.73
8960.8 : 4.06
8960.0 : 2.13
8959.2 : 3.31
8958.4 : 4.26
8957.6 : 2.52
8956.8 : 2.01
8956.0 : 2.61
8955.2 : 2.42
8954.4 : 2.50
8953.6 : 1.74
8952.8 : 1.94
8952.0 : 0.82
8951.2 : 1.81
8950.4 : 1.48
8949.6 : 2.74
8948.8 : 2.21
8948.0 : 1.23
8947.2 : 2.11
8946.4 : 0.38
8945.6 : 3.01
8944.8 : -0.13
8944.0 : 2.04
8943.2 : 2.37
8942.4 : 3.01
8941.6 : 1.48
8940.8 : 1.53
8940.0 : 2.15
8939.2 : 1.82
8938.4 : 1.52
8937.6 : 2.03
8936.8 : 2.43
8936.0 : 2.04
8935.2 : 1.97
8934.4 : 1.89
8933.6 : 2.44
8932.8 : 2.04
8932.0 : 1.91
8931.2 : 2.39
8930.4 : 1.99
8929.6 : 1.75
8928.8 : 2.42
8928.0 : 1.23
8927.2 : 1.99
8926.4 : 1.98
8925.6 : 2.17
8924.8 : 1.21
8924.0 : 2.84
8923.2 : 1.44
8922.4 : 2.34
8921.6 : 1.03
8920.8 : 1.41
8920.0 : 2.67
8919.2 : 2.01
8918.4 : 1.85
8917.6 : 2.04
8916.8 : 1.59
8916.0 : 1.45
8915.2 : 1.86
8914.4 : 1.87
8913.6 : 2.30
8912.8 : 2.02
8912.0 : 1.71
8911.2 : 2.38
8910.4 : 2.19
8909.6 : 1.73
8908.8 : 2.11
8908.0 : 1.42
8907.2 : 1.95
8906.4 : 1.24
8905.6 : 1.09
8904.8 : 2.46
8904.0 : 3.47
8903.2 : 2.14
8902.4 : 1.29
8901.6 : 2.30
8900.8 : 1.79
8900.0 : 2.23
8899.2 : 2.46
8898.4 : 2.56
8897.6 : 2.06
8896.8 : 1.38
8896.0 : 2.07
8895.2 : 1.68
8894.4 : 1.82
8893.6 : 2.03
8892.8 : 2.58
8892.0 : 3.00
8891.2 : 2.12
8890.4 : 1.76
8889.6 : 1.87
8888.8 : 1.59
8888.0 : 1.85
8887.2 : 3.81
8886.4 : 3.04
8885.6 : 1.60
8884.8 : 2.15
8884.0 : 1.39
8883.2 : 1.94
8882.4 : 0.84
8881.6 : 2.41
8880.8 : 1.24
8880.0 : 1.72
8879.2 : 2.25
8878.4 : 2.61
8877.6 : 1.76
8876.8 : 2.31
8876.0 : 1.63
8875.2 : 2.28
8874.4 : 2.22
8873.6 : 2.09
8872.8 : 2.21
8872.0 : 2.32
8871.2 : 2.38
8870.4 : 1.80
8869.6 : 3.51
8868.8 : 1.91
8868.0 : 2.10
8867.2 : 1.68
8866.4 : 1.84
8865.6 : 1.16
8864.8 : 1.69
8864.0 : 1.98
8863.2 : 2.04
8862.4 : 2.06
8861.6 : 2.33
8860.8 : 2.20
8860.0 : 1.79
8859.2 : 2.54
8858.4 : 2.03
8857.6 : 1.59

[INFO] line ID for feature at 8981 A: H-alpha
